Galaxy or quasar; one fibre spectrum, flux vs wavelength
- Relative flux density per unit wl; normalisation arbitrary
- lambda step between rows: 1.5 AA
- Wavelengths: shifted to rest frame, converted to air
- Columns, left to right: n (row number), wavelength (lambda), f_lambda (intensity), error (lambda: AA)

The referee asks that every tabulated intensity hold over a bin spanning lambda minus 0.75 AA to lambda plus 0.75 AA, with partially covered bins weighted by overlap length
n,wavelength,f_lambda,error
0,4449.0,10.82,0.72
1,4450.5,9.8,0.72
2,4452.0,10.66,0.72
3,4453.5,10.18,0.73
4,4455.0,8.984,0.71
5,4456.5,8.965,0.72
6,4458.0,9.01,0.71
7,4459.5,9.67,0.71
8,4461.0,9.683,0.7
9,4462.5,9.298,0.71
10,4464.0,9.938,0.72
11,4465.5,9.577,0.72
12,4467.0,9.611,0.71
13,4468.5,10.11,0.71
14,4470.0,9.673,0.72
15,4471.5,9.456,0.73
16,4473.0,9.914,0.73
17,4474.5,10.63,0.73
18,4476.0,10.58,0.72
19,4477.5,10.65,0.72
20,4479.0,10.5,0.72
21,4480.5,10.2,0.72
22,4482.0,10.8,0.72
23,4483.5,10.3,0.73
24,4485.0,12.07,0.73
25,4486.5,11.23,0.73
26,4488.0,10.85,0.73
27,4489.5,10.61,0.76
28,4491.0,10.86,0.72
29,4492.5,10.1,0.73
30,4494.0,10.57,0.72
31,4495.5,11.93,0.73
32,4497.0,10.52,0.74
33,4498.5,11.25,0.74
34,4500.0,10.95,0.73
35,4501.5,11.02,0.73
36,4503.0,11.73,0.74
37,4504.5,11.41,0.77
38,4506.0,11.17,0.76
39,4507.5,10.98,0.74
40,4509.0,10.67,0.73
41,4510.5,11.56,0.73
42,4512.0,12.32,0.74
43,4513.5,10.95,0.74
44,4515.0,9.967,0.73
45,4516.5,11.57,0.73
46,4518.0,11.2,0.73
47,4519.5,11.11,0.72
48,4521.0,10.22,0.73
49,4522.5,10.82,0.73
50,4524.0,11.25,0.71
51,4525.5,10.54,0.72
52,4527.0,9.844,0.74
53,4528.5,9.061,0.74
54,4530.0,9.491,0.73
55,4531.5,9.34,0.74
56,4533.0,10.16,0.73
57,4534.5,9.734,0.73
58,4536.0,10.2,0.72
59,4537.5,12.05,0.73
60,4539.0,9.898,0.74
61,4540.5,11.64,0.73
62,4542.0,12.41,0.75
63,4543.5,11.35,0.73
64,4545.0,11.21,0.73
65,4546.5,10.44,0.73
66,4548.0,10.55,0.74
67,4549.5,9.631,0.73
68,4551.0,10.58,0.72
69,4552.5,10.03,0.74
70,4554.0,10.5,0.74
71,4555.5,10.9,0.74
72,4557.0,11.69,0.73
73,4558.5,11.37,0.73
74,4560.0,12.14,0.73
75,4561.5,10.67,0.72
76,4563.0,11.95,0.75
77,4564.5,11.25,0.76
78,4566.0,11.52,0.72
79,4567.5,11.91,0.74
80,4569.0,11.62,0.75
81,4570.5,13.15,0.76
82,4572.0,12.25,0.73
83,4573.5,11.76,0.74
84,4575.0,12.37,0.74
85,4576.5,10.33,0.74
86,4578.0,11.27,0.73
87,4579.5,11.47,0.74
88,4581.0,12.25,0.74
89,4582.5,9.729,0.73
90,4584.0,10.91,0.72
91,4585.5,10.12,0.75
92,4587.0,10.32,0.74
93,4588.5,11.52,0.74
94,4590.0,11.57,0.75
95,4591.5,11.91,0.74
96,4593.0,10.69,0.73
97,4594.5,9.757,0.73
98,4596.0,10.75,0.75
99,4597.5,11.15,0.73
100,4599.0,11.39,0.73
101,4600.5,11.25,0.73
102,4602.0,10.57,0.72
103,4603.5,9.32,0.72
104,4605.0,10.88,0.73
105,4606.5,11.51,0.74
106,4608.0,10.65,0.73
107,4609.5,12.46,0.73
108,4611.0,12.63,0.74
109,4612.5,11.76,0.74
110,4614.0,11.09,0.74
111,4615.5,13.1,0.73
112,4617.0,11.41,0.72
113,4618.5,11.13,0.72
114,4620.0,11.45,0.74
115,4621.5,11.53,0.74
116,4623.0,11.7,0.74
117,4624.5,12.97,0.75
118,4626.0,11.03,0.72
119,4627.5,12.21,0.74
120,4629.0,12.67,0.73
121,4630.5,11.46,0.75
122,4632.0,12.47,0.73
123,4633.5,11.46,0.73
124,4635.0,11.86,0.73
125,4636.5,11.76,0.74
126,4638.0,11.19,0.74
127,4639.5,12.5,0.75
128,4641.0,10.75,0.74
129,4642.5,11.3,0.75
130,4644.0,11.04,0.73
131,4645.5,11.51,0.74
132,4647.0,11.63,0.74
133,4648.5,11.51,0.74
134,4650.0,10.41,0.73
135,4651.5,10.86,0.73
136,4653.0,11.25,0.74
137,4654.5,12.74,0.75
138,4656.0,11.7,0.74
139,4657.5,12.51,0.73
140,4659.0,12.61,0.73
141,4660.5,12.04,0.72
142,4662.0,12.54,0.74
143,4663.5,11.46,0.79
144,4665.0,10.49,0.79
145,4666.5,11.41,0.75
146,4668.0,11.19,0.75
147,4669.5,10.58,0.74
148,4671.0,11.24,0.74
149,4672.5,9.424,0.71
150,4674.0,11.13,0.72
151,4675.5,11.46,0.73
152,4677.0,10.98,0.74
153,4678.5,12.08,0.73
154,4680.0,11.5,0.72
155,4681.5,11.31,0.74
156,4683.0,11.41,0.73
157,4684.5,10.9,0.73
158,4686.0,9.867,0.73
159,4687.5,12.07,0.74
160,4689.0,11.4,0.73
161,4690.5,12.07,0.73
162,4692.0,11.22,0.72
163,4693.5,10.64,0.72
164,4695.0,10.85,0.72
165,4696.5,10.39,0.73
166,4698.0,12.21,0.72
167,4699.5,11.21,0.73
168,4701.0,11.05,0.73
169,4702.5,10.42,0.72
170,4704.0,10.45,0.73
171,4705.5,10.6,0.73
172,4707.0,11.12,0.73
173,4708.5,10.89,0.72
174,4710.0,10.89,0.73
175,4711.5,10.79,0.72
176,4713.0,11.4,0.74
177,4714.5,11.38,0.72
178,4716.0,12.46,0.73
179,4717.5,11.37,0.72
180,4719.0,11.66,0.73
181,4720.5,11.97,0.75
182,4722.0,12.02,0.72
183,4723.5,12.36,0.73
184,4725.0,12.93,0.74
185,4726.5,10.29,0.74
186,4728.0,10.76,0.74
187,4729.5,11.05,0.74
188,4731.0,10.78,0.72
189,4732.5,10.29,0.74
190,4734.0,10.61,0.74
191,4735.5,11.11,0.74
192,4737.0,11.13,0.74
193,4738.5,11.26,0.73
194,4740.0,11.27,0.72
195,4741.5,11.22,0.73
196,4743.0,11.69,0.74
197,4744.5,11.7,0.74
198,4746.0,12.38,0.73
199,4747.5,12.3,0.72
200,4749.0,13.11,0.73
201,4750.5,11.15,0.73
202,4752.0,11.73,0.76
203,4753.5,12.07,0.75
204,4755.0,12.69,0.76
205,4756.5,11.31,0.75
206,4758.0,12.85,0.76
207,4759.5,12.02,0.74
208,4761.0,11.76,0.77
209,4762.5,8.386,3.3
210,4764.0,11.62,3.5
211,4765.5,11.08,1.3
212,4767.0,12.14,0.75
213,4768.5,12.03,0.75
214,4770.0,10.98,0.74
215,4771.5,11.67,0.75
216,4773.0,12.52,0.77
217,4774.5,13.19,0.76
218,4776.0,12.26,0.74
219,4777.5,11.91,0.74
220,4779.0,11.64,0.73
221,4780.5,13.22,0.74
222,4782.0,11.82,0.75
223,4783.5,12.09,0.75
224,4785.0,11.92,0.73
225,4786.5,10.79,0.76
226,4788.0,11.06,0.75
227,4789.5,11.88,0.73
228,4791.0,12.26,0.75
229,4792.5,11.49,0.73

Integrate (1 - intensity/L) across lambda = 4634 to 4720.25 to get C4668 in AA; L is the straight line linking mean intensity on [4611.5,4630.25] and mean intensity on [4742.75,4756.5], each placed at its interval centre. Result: 4.5 AA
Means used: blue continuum 11.8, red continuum 12.1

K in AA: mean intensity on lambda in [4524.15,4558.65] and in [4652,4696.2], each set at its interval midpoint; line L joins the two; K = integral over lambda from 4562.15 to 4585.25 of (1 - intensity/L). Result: -1.7 AA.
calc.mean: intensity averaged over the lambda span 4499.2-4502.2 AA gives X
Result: 11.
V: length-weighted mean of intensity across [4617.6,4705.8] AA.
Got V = 11.4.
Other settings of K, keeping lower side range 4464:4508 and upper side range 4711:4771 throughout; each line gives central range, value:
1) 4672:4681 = 0.1 AA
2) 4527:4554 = 1.0 AA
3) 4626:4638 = -0.8 AA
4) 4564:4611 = -1.0 AA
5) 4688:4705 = 0.4 AA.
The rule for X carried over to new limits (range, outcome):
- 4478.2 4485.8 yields 10.8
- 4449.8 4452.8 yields 10.2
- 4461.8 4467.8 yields 9.61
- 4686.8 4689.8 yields 11.7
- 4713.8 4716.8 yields 11.9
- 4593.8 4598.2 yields 10.6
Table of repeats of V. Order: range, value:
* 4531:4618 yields 11.1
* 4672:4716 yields 11.1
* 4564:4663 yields 11.5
